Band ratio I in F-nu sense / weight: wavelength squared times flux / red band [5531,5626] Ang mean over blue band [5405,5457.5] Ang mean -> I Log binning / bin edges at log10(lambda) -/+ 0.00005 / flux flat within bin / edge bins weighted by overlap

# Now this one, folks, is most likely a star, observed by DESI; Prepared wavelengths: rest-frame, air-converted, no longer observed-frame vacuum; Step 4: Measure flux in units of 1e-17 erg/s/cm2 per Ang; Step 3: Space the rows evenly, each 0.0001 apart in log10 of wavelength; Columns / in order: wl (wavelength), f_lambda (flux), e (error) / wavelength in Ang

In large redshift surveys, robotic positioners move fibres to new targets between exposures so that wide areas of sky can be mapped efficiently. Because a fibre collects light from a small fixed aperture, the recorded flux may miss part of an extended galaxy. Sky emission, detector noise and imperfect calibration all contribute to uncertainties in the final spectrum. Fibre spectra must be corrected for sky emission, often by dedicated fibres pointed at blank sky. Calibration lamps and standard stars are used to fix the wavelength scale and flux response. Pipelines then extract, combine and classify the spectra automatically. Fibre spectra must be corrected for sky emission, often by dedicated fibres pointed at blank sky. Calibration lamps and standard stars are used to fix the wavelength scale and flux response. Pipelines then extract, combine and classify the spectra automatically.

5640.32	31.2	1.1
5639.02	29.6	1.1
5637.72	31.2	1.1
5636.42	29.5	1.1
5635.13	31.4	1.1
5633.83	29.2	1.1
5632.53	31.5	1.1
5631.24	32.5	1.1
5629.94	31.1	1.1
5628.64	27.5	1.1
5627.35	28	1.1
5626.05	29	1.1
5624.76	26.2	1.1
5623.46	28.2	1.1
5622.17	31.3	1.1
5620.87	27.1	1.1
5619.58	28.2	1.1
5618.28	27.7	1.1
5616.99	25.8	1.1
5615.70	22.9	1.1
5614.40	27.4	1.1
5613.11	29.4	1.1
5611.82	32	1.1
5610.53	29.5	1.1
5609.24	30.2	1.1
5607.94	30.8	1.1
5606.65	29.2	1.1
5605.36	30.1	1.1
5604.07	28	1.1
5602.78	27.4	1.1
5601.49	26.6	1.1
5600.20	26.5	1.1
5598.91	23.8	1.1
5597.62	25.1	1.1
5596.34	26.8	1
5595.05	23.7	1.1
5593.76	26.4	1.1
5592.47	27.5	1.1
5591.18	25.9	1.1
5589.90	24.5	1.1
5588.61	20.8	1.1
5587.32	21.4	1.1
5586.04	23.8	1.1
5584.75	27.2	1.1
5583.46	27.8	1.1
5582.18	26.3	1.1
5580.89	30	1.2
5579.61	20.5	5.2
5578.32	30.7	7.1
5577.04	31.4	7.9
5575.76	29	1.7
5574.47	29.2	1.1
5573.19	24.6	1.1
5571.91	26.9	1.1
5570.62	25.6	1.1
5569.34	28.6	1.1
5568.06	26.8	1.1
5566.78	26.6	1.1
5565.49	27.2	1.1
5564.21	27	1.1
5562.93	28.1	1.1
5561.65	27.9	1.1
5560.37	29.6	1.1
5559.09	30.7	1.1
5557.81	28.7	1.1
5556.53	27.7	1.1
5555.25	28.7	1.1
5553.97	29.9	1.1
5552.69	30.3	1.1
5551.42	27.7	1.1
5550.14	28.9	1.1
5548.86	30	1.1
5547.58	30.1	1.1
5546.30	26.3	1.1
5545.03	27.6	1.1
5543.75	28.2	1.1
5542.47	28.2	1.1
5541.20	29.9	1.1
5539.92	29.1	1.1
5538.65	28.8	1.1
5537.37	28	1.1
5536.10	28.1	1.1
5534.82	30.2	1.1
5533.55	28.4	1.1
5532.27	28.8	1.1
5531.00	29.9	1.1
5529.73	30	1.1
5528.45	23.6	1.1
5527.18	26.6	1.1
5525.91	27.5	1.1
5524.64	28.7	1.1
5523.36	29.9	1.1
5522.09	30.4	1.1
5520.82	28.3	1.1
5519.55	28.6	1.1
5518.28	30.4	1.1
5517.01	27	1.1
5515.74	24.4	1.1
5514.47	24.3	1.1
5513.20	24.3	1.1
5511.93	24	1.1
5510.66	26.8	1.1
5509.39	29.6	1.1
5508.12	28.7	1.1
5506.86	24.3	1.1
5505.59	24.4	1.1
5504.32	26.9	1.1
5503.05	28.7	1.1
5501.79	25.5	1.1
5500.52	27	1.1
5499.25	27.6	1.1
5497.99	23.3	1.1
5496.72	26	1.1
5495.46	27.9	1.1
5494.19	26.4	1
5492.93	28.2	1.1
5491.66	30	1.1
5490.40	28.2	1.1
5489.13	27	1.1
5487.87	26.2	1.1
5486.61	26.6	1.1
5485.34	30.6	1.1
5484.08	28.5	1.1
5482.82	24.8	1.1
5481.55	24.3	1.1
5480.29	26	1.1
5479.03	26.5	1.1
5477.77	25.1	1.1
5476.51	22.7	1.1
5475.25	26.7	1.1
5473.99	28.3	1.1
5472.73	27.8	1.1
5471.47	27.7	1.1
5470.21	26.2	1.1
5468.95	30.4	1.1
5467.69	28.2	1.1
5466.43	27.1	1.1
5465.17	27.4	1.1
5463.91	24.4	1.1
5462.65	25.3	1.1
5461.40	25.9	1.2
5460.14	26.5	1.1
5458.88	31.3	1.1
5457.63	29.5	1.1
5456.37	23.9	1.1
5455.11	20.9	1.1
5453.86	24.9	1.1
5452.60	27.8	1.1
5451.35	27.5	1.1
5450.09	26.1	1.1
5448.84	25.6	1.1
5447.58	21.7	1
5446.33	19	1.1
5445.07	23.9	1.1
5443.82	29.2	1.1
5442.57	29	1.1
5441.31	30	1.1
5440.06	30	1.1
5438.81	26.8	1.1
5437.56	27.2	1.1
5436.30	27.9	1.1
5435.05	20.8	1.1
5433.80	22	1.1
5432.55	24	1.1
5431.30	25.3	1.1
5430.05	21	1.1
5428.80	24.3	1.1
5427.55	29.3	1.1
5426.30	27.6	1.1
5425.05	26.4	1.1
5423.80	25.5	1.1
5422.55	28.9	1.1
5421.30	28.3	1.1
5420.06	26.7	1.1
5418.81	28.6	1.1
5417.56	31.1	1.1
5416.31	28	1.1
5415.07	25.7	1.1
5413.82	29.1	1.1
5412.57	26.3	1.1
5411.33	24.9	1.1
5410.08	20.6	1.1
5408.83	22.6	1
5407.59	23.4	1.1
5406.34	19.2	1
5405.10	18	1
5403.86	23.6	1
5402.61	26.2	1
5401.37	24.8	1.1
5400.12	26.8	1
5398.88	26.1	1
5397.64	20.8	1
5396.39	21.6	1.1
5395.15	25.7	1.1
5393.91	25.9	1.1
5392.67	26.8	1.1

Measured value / 1.14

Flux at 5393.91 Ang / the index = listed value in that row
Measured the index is 25.9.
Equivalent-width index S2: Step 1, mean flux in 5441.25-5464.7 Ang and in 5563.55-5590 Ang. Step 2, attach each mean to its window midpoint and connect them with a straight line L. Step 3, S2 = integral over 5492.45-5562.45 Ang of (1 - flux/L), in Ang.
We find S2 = -4.3 Ang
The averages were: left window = 25.8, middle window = 27.8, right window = 26.5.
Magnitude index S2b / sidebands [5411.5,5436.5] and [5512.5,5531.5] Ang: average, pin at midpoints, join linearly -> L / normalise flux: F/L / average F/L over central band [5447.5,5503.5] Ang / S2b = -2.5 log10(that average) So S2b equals 0.01 mag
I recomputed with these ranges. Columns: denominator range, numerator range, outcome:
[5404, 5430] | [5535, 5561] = 1.18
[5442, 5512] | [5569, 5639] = 1.09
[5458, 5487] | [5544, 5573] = 1.08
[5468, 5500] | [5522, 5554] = 1.08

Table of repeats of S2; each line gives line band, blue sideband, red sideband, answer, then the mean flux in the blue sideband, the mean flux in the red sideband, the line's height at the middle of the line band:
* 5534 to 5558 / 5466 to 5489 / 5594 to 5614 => -1.2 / 26.9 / 27.9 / 27.4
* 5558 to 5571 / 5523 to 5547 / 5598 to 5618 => 0.1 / 28.3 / 27.9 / 28.1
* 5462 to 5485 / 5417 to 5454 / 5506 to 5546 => 0.3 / 26.2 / 27.8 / 26.9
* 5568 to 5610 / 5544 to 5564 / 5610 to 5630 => 2.4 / 28.8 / 28.1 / 28.4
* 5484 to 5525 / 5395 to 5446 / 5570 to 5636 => -1.2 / 25.5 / 27.5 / 26.4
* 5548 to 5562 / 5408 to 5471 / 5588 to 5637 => -0.9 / 26.2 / 27.9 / 27.3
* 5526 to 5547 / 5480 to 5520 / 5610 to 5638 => -0.6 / 26.8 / 28.9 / 27.4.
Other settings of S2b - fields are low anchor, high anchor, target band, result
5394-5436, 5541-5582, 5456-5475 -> -0.052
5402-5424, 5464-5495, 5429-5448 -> 0.035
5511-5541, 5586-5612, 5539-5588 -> -0.025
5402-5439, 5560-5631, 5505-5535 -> -0.040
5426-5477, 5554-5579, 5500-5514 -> 0.031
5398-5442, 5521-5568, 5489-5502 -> 0.013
